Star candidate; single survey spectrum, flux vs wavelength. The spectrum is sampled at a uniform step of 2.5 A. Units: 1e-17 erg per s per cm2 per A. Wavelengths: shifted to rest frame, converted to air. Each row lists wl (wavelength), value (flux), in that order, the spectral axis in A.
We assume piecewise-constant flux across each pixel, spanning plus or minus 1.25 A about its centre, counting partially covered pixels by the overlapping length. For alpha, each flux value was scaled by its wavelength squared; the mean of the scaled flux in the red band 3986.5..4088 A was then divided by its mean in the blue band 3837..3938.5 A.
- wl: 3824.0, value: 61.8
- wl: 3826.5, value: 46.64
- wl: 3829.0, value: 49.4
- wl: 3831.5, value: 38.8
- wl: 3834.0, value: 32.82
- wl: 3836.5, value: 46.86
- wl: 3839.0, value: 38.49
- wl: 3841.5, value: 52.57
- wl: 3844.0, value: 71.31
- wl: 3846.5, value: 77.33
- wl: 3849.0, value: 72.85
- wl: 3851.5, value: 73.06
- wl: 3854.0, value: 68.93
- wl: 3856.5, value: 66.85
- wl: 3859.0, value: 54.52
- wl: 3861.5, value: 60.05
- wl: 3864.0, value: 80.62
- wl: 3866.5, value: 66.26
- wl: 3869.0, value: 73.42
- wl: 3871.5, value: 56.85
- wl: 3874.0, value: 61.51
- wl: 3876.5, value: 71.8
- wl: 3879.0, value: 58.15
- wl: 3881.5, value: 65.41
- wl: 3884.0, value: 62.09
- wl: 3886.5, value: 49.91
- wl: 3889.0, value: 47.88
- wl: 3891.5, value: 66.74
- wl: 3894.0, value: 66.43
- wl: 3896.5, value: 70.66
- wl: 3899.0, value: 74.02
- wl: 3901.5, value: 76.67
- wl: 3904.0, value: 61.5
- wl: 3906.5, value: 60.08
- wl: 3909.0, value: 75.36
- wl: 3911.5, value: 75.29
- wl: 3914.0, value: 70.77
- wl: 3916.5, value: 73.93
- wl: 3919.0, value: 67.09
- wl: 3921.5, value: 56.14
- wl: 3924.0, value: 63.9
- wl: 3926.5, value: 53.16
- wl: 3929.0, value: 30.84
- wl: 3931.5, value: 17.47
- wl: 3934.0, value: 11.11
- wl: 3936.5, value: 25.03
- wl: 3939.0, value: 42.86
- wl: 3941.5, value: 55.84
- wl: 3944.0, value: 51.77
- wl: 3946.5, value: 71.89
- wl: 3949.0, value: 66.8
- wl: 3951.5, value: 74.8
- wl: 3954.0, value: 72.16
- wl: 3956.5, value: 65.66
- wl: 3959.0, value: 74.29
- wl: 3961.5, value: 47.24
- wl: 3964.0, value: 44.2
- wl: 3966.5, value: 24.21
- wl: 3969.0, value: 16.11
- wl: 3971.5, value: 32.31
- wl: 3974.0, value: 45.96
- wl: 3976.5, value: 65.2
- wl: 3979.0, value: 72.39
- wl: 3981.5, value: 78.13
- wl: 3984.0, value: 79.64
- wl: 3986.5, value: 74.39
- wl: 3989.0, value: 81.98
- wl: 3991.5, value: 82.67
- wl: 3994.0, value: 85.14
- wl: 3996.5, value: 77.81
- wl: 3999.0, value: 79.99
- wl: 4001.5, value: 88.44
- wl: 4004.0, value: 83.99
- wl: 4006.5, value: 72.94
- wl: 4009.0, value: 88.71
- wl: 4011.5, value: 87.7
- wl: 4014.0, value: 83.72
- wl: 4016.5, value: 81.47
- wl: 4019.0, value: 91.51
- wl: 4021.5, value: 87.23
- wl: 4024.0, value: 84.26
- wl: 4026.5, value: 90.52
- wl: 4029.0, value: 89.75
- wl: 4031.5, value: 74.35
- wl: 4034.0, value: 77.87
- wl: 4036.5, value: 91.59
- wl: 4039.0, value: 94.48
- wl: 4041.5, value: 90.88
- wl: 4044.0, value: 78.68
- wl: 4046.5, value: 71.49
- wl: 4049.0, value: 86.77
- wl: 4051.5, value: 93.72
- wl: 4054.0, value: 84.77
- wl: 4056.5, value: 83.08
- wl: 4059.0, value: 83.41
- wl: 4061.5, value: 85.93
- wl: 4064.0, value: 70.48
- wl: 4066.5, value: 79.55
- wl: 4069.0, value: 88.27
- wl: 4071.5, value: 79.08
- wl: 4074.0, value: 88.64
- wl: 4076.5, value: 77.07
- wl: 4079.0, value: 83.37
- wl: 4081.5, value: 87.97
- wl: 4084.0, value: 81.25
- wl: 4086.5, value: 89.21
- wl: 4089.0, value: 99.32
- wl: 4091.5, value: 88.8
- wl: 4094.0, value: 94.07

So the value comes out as 1.50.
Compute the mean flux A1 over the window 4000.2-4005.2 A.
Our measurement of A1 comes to 86.2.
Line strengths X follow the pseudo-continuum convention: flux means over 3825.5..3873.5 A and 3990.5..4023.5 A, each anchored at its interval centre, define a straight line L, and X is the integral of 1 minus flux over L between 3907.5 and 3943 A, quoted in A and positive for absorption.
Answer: 9.7 A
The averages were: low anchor 59.4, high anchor 84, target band 51.4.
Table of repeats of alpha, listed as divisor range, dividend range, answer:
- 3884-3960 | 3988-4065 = 1.50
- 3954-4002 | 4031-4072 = 1.35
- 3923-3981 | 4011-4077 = 1.79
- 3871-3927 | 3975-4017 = 1.30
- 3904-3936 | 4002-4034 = 1.64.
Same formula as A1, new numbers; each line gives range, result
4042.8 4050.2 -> 78.9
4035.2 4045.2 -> 88.9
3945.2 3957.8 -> 70.2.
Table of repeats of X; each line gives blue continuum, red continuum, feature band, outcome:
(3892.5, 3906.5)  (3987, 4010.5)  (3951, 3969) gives 5.36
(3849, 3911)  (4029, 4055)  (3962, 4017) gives 6.97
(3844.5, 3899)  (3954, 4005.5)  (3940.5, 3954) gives 0.04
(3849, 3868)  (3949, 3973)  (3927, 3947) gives 6.18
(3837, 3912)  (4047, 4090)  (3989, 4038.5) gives -3.33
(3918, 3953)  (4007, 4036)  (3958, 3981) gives 5.76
